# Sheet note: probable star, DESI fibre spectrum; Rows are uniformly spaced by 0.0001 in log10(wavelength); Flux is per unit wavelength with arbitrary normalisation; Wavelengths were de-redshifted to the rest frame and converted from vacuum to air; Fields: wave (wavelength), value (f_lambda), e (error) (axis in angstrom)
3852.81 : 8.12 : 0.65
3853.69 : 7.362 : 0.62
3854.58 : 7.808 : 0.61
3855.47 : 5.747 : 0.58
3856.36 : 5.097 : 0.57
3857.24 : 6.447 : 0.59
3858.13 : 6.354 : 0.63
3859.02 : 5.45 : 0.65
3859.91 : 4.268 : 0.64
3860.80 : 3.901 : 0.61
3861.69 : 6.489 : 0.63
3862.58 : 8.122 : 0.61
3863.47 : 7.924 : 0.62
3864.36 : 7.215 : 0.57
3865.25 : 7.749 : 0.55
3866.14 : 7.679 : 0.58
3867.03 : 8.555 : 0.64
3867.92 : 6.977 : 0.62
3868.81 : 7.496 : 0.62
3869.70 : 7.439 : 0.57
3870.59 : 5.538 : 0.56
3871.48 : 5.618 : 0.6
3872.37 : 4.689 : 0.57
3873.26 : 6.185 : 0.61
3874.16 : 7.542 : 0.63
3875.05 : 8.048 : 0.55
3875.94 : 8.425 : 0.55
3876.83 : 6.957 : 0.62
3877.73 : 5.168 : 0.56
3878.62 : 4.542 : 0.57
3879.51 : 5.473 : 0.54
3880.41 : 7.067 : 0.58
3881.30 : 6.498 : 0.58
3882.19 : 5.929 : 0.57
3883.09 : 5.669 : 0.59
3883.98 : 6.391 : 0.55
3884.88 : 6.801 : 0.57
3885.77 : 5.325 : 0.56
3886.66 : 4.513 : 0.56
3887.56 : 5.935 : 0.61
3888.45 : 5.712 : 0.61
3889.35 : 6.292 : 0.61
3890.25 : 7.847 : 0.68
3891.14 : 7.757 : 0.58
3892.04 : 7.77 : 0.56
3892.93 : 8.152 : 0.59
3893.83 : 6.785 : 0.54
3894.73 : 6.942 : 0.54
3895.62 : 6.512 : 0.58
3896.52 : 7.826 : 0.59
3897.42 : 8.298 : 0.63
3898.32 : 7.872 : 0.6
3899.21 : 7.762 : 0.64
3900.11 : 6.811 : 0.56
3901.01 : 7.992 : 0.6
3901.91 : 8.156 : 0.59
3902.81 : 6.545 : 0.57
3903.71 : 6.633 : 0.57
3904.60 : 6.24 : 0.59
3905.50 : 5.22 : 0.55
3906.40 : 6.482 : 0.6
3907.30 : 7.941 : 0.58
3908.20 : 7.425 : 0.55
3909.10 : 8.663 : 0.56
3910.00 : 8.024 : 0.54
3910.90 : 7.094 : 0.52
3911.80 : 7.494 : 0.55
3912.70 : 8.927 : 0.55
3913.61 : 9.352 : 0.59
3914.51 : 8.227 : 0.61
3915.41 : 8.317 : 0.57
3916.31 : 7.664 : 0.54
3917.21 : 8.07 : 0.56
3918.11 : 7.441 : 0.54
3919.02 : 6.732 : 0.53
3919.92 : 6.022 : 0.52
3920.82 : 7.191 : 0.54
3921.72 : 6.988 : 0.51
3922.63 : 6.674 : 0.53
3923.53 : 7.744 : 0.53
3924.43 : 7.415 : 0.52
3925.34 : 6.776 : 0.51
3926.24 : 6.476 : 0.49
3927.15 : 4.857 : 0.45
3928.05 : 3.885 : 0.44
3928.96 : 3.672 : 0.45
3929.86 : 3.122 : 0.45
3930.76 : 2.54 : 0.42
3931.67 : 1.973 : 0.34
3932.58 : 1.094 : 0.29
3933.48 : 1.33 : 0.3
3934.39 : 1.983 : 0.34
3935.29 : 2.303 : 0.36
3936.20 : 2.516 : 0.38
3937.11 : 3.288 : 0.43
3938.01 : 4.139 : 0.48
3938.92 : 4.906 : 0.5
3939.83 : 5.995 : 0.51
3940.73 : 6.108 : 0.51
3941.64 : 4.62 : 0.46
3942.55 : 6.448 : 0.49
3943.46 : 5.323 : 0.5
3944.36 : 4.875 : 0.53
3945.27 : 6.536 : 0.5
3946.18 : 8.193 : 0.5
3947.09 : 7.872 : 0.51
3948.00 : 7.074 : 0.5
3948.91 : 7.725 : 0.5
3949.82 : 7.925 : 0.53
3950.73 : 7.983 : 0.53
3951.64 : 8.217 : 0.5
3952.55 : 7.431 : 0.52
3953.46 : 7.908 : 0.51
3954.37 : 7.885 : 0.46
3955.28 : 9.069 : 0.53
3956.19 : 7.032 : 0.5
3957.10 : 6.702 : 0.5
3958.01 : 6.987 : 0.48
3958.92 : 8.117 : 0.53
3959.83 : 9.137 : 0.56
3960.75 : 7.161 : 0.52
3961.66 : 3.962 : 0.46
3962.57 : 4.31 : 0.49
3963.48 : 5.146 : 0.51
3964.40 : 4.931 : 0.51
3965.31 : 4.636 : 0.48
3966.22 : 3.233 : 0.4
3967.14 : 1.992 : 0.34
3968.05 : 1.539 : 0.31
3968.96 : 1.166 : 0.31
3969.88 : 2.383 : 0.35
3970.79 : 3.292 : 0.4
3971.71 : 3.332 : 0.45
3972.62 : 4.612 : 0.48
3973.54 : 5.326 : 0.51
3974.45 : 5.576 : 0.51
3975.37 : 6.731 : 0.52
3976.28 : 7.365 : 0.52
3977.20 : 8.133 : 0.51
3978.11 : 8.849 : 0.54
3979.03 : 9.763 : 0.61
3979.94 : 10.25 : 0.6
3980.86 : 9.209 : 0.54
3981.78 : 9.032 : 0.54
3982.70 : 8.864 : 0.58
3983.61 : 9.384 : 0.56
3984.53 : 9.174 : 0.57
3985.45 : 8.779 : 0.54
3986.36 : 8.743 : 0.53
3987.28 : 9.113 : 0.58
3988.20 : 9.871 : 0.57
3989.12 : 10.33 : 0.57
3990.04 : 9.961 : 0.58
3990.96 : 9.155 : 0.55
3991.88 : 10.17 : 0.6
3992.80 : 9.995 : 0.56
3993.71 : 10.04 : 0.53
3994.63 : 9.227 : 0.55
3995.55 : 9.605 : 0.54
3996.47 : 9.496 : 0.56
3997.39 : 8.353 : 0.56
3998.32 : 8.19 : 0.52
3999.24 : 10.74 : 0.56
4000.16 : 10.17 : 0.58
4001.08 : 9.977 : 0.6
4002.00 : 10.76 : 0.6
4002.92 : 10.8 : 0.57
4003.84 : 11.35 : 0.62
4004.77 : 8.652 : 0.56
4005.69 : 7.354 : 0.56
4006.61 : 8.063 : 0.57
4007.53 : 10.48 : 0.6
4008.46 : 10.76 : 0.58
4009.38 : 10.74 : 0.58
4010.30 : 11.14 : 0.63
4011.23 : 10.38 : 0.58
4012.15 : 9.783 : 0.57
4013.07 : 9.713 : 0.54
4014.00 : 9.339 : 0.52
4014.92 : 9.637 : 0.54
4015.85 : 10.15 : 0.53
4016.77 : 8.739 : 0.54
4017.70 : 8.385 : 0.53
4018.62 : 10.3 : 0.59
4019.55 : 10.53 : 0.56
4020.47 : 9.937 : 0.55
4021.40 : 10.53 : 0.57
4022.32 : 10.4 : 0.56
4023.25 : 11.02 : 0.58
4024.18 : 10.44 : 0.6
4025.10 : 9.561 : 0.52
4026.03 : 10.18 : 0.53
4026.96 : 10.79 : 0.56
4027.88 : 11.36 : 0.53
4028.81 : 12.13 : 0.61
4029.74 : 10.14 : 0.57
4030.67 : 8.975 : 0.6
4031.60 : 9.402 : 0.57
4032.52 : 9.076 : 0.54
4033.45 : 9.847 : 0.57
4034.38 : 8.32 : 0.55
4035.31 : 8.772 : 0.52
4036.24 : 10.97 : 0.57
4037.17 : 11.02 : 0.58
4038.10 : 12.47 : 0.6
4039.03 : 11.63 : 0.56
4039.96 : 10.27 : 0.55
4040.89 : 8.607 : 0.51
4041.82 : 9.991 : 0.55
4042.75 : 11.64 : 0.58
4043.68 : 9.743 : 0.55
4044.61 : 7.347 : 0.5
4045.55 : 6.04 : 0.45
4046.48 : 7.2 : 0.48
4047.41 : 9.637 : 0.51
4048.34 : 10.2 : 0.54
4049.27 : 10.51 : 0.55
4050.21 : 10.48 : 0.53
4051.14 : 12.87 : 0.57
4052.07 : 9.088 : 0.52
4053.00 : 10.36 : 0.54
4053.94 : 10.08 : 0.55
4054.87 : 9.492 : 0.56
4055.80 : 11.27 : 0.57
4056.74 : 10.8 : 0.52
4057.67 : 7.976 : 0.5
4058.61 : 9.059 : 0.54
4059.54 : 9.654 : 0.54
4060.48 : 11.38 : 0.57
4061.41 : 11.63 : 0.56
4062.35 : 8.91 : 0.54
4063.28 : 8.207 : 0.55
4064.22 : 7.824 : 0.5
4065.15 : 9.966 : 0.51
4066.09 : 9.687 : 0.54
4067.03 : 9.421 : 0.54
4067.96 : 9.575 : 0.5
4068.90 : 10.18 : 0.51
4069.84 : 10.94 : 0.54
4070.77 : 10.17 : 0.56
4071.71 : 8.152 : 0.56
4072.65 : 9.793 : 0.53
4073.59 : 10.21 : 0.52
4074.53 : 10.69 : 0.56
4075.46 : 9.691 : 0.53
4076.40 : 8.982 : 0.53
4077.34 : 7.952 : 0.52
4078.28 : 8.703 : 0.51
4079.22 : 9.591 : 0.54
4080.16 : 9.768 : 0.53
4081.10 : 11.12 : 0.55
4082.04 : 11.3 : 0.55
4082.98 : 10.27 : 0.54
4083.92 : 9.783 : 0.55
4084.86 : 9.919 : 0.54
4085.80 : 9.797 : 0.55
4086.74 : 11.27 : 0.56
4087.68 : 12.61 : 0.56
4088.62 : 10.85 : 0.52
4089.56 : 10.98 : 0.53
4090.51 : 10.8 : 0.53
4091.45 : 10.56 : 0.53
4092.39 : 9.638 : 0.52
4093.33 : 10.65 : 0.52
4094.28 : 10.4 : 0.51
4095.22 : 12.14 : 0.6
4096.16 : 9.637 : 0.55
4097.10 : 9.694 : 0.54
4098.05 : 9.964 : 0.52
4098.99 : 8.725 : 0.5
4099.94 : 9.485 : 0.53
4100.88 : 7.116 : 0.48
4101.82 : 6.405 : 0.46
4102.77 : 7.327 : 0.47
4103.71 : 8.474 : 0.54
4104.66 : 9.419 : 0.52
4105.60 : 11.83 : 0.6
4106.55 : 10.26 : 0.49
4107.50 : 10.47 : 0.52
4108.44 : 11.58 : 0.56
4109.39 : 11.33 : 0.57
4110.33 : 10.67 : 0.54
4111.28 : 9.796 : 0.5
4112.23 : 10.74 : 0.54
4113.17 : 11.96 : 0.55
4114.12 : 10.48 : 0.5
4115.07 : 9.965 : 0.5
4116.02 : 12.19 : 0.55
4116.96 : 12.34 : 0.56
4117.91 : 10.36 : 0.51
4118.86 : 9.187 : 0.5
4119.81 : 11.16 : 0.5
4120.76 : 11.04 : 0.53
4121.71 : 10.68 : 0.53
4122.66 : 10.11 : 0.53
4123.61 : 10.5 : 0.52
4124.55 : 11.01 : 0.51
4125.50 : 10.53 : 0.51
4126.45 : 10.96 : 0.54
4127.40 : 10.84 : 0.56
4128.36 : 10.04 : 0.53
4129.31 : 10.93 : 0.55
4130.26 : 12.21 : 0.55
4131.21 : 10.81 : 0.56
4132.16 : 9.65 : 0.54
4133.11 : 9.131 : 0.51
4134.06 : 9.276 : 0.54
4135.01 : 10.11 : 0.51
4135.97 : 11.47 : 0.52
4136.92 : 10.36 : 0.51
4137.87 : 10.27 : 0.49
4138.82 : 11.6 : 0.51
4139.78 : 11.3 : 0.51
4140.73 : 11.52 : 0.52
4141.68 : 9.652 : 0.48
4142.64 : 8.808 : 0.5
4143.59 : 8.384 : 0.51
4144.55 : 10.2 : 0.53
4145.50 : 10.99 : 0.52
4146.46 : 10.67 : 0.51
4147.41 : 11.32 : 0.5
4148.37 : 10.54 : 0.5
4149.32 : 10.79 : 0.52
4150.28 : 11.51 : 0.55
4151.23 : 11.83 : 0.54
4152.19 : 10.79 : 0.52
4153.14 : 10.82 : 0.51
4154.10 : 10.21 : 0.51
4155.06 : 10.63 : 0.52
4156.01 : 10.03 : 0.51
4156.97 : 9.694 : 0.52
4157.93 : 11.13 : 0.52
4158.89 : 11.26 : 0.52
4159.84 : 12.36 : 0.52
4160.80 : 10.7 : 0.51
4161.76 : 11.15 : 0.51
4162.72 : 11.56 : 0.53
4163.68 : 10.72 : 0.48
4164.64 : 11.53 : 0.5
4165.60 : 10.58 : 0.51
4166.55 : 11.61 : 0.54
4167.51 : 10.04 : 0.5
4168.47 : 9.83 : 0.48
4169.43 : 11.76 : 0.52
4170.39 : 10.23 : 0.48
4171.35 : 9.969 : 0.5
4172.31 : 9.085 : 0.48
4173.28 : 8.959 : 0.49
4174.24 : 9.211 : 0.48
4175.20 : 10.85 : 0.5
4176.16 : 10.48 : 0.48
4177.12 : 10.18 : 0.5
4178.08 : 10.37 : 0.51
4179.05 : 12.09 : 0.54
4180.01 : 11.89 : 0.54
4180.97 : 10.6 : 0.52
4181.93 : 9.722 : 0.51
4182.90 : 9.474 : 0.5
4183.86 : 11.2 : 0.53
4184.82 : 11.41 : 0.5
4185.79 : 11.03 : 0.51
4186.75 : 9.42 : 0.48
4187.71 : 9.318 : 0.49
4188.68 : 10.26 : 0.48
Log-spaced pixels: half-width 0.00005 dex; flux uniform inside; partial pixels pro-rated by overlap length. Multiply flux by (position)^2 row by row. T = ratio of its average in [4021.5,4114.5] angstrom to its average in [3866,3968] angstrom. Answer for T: 1.70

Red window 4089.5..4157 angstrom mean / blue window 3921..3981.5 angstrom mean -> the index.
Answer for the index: 1.84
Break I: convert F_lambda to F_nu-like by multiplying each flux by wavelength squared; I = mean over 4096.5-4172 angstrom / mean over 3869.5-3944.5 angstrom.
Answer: 1.9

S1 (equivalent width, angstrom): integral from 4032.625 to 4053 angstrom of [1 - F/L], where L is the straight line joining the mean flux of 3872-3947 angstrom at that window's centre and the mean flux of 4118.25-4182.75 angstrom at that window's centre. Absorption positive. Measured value -2.8 angstrom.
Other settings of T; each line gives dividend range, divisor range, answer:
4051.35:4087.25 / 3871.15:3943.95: 1.72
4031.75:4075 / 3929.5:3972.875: 2.01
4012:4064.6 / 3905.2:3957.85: 1.68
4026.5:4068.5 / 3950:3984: 1.60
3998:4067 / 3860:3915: 1.53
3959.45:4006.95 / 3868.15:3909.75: 1.19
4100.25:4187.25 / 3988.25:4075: 1.12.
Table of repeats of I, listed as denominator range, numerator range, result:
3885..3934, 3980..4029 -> 1.57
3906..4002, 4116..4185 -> 1.72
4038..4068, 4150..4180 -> 1.16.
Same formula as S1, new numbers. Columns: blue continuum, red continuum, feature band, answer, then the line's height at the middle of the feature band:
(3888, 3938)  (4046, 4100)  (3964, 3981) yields 5.3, 7.69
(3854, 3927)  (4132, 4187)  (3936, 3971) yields 8.9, 7.76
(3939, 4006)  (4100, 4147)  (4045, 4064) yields -1.5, 9.02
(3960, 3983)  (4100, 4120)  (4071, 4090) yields -1.9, 9.17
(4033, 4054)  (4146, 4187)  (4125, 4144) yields 0.1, 10.5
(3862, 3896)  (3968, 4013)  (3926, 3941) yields 8.2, 7.62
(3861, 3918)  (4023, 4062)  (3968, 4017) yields 2.4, 9.05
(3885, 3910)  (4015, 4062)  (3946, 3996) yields 7.8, 8.58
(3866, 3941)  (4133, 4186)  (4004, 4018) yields -2.6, 8.11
